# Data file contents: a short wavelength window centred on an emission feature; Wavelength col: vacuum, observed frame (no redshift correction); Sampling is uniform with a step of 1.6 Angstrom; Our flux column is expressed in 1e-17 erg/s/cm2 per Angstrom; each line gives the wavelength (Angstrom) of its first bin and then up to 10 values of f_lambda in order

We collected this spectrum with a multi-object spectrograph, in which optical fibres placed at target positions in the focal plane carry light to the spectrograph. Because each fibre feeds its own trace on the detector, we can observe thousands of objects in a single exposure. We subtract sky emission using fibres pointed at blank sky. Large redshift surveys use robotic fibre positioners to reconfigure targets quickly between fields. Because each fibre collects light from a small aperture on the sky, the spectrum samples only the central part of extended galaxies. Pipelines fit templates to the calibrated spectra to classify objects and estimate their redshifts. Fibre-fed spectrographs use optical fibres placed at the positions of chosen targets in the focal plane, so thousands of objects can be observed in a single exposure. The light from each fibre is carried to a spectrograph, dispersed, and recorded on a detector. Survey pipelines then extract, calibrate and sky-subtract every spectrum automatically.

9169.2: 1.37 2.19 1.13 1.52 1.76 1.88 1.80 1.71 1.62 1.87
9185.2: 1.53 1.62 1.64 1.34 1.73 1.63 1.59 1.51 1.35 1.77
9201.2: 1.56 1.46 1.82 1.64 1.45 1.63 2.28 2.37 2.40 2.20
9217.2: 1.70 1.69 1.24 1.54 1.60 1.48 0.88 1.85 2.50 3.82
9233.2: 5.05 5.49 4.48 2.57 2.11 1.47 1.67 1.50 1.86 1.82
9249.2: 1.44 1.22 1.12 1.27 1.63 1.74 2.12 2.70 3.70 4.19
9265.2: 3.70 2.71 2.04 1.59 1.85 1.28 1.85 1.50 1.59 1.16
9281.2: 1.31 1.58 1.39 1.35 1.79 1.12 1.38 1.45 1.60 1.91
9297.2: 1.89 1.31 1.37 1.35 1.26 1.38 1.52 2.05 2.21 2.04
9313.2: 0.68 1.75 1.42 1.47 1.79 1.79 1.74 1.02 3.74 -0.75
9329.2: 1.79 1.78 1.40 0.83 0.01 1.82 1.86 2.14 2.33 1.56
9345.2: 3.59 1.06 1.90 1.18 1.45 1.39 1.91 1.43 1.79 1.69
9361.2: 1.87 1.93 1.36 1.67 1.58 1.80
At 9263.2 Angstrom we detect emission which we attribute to [N II]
